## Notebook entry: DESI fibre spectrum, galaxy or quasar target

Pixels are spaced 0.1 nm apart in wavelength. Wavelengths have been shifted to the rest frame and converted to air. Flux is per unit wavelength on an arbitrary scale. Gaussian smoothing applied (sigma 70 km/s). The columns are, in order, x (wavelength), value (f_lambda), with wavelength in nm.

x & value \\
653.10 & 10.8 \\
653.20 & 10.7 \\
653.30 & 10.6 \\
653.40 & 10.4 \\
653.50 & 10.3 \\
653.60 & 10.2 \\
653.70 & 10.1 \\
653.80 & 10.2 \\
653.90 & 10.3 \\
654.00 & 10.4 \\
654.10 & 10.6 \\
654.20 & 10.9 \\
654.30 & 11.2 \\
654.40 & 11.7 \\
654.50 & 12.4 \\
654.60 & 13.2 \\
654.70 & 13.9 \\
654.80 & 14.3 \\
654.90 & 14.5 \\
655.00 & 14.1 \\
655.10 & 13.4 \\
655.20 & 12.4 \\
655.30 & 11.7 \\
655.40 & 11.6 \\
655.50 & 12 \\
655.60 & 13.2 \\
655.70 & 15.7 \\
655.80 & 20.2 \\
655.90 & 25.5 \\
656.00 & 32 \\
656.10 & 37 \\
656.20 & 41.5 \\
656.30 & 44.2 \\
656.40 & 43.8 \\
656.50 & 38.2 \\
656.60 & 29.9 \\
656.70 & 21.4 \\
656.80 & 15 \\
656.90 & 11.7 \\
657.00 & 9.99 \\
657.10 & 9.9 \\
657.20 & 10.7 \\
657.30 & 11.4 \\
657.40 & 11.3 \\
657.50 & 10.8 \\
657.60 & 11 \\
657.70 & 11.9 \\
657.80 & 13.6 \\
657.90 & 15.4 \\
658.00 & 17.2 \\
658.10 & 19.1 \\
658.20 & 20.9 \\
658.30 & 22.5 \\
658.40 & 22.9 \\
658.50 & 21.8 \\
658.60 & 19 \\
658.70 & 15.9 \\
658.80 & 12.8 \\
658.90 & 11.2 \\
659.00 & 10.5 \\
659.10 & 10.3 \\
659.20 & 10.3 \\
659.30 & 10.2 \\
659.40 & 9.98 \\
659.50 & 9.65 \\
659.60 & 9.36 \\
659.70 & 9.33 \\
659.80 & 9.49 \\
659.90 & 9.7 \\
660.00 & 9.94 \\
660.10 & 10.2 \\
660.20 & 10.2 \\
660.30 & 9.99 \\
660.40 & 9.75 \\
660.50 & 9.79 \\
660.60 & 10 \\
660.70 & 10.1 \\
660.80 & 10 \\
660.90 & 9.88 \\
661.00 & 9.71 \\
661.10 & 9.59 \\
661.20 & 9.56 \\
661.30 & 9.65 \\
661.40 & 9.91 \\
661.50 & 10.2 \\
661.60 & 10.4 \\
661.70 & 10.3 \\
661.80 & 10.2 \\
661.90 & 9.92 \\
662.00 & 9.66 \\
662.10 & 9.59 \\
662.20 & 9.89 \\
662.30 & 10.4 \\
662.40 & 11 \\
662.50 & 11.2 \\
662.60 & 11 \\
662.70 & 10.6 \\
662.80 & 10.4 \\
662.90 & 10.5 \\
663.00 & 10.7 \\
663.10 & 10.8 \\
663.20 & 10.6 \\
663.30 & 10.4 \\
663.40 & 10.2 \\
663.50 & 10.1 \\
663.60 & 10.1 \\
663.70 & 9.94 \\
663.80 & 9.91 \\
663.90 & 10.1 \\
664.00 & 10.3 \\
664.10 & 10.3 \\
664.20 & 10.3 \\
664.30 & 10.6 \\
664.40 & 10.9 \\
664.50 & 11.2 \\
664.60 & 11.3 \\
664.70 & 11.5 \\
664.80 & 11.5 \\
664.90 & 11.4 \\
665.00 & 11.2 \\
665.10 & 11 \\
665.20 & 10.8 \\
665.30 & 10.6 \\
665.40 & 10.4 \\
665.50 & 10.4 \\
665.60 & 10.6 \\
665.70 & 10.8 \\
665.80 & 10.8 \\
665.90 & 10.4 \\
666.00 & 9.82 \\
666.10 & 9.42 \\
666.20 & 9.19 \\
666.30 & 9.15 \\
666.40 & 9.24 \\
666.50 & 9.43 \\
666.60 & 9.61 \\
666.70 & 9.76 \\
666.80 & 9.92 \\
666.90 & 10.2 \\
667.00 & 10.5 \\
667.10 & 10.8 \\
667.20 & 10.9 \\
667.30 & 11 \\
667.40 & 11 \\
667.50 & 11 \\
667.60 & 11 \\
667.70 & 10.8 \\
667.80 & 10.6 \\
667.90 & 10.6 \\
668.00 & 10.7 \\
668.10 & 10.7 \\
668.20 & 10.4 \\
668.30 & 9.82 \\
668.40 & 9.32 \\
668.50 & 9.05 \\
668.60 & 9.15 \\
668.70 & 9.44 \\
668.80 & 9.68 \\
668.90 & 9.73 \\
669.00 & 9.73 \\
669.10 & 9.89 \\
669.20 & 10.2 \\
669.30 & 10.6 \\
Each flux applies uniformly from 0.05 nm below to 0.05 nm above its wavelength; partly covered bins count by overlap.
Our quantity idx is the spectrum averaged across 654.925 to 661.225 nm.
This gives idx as 15.8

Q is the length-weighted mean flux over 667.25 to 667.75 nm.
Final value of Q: 11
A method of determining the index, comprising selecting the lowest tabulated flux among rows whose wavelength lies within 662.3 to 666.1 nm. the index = 9.42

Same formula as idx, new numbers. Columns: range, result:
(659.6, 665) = 10.3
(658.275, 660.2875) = 12.6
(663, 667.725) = 10.5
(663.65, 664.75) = 10.6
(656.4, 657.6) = 17.3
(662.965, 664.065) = 10.3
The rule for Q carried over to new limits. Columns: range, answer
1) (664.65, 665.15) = 11.3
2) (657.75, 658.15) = 16.3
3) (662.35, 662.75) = 10.9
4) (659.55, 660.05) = 9.56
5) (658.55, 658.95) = 14.7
